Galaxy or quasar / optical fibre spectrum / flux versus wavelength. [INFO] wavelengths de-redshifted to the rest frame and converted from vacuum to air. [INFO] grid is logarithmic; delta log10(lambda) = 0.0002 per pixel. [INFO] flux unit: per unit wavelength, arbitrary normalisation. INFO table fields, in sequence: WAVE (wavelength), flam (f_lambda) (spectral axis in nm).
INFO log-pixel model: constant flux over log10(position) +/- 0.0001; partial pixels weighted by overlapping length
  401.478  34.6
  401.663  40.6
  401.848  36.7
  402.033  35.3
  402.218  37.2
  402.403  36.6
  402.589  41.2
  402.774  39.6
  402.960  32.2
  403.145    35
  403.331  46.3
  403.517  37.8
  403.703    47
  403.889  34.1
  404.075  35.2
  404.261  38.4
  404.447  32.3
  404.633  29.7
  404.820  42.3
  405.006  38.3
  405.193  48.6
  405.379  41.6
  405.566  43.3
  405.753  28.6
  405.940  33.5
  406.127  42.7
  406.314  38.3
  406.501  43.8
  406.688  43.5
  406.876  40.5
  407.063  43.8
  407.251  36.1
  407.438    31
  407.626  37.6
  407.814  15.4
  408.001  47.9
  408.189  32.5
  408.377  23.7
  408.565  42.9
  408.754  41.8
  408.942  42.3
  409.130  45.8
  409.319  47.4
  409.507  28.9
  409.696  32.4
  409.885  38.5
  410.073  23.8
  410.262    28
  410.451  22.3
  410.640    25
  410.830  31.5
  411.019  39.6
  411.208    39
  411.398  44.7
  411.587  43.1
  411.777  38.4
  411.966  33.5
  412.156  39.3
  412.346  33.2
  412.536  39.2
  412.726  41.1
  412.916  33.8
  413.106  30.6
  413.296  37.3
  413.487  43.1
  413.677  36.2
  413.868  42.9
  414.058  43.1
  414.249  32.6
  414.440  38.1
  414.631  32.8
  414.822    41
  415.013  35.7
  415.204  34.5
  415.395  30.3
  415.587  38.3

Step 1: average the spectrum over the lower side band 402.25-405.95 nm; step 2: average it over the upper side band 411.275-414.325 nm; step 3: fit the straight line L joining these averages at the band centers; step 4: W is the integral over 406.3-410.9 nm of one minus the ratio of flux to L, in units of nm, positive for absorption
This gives 0.35 nm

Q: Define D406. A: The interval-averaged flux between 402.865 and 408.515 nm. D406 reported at 37.4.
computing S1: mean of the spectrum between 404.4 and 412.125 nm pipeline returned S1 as 36.7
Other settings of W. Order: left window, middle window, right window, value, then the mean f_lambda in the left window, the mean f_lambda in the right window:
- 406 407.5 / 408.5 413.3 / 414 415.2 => 0.263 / 40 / 36.8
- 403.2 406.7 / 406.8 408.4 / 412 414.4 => 0.163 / 39.1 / 37.6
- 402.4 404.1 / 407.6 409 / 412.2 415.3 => 0.102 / 38.7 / 37.2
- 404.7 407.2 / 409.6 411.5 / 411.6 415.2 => 0.296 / 40.5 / 37.4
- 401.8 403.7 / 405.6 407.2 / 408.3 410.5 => -0.126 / 38.2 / 35.2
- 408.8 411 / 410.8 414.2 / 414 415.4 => -0.324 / 33.7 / 36.2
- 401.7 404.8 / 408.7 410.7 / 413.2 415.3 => 0.185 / 37.3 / 37.9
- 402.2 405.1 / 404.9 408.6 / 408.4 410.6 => -0.124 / 37.7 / 35.2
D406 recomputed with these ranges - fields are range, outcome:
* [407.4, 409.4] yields 37.2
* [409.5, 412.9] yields 34.7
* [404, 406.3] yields 37.9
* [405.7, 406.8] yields 38.8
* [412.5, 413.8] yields 37.4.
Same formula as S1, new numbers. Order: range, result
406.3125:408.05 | 37.5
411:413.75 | 38.1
